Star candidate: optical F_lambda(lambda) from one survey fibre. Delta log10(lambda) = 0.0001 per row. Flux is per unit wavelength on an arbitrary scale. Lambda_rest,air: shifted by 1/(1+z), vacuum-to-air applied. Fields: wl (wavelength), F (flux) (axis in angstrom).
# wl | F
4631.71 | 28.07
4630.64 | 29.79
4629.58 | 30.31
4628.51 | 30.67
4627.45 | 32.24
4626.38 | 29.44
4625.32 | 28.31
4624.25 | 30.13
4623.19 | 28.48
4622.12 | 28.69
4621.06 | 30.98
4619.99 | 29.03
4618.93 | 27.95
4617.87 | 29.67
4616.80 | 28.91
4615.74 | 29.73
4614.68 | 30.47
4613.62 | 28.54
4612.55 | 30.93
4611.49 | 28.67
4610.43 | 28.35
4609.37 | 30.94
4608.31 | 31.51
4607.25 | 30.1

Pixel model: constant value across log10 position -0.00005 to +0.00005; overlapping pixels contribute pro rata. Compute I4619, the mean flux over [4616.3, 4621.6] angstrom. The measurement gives 29.3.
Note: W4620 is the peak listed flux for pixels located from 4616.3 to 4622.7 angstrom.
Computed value 30.98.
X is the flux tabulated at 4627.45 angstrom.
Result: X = 32.24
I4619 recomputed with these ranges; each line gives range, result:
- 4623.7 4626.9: 29.3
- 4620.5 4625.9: 29.3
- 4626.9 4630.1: 31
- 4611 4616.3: 29.7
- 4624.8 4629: 30.2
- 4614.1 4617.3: 29.8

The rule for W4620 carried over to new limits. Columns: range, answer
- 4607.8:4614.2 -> 31.51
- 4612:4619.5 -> 30.93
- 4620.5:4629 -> 32.24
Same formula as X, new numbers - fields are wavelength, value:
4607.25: 30.1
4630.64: 29.79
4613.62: 28.54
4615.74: 29.73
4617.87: 29.67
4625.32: 28.31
